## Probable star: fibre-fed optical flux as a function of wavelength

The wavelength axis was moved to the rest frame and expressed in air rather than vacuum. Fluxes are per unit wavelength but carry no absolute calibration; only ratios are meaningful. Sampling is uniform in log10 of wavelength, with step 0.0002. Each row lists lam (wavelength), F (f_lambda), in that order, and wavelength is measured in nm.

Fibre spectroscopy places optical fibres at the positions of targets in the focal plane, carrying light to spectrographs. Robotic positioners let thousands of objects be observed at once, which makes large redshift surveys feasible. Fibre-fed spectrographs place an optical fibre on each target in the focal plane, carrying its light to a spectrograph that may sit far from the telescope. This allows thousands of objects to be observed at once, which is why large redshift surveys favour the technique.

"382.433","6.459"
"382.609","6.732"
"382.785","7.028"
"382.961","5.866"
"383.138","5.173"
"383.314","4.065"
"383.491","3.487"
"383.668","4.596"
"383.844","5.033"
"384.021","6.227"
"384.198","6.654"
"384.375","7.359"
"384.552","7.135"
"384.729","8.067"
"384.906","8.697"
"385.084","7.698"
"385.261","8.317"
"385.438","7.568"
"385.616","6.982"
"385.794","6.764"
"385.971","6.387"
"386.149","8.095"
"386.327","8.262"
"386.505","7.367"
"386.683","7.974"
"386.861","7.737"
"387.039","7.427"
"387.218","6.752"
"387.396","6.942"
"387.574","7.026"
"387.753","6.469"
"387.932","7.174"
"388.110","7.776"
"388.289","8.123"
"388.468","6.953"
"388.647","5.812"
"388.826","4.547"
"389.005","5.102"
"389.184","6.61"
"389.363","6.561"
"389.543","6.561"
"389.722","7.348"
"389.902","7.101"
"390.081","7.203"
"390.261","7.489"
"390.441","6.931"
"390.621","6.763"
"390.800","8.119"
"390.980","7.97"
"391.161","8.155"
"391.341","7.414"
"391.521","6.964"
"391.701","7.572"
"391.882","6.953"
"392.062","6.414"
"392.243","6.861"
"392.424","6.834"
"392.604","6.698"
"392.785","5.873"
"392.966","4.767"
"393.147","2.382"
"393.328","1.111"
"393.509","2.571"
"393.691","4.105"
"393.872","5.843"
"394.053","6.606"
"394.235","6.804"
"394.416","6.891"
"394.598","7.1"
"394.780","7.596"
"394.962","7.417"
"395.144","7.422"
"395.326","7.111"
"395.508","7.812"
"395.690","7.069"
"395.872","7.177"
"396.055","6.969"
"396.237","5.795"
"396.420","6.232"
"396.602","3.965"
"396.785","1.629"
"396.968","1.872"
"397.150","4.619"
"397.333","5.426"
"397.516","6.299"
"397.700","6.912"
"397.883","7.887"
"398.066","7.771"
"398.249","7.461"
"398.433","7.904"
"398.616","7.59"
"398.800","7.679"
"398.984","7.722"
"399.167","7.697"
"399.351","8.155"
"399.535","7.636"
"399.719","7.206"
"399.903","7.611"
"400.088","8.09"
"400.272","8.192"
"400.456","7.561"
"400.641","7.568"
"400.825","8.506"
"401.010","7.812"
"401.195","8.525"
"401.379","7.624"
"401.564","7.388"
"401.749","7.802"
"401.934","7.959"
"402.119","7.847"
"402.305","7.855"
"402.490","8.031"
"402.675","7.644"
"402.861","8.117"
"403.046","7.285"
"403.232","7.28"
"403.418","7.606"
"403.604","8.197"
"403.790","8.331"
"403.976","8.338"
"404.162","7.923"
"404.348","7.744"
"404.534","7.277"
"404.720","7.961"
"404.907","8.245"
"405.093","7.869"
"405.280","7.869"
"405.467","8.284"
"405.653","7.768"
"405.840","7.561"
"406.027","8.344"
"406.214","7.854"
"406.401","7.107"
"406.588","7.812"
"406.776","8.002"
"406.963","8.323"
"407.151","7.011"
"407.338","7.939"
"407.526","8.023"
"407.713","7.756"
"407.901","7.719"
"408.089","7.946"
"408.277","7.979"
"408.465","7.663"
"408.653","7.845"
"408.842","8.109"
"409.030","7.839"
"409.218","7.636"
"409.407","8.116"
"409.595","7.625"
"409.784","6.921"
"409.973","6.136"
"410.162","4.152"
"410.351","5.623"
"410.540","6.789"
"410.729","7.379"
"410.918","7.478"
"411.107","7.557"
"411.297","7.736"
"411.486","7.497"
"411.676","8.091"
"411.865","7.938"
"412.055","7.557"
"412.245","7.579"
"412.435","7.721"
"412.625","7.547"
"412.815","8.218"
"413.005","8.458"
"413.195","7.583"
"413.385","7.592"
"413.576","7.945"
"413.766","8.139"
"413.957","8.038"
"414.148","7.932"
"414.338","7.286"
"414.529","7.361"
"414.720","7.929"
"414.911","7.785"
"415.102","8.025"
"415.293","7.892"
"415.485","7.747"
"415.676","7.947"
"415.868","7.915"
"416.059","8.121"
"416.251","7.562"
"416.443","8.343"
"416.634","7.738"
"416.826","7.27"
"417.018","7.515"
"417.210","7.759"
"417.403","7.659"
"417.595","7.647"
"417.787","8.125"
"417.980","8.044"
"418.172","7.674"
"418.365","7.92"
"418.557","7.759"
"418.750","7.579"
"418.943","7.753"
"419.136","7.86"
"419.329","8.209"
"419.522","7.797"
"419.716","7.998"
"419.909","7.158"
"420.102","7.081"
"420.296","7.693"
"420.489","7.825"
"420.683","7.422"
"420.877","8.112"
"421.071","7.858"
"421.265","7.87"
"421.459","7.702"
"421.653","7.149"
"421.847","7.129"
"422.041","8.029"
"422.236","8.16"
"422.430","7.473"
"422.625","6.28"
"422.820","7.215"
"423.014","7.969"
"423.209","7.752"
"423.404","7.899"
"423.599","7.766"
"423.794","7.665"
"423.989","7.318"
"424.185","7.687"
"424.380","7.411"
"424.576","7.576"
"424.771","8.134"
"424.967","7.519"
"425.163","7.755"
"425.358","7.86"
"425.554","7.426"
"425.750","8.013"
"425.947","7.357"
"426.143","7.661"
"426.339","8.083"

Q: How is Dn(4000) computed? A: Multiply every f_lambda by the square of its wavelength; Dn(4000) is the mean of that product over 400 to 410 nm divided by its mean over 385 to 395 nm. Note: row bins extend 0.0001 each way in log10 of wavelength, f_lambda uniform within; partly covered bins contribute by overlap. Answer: 1.26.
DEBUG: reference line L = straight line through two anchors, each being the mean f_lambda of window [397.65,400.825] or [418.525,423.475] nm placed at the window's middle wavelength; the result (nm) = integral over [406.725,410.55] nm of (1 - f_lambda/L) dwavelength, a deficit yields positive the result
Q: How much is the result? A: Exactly 0.15 nm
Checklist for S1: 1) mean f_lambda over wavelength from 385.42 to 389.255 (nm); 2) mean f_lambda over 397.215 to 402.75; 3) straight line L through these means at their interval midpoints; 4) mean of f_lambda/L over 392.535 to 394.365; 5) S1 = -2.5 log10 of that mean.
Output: 0.478 mag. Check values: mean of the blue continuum 6.98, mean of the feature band 4.7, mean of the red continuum 7.63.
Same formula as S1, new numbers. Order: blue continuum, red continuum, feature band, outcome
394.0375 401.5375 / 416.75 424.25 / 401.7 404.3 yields -0.11 mag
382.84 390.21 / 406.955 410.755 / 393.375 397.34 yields 0.21 mag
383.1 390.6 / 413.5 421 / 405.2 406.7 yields -0.06 mag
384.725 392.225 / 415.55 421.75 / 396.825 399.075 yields 0.14 mag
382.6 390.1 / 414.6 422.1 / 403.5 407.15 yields -0.08 mag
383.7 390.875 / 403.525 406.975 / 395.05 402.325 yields 0.09 mag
